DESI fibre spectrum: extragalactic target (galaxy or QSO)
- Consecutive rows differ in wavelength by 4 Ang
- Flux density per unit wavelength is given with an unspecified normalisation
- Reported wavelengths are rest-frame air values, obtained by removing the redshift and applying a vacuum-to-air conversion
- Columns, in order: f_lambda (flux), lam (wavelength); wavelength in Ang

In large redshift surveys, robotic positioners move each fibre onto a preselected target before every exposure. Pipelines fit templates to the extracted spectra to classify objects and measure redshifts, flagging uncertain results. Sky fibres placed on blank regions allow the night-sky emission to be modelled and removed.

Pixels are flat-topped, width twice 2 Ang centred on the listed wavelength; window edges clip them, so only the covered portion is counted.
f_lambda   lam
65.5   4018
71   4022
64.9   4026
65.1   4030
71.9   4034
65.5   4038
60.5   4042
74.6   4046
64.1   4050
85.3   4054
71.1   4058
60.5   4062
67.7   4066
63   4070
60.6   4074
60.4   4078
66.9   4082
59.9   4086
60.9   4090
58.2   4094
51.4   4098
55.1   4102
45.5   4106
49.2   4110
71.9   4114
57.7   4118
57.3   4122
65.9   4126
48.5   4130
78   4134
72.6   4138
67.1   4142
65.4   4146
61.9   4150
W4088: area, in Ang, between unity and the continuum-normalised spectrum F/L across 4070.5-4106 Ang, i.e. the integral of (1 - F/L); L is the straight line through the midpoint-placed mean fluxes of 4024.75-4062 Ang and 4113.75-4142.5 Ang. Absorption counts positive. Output 4.23 Ang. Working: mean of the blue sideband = 68.8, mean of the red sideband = 64.3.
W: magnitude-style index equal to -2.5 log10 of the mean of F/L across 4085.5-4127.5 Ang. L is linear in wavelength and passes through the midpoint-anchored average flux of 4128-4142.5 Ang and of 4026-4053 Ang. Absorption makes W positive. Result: 0.17 mag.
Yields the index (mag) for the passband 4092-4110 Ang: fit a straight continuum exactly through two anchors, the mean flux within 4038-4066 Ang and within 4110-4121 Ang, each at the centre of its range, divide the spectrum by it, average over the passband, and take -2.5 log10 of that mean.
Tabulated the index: 0.206 mag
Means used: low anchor 69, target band 52.2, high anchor 61.3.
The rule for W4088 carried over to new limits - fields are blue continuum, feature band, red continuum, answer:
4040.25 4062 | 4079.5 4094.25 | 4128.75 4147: 1.53 Ang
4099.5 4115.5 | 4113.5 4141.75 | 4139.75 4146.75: -1.32 Ang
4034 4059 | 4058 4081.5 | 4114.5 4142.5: 1.74 Ang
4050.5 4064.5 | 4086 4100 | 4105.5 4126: 1.33 Ang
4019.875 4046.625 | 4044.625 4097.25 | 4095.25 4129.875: -2.55 Ang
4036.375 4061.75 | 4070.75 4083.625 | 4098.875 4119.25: 0.09 Ang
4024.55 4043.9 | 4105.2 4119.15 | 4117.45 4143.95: 1.64 Ang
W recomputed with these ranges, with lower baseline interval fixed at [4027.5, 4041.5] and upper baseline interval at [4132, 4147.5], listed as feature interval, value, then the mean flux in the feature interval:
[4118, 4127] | 0.167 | 60.3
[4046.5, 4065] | -0.046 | 70.5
